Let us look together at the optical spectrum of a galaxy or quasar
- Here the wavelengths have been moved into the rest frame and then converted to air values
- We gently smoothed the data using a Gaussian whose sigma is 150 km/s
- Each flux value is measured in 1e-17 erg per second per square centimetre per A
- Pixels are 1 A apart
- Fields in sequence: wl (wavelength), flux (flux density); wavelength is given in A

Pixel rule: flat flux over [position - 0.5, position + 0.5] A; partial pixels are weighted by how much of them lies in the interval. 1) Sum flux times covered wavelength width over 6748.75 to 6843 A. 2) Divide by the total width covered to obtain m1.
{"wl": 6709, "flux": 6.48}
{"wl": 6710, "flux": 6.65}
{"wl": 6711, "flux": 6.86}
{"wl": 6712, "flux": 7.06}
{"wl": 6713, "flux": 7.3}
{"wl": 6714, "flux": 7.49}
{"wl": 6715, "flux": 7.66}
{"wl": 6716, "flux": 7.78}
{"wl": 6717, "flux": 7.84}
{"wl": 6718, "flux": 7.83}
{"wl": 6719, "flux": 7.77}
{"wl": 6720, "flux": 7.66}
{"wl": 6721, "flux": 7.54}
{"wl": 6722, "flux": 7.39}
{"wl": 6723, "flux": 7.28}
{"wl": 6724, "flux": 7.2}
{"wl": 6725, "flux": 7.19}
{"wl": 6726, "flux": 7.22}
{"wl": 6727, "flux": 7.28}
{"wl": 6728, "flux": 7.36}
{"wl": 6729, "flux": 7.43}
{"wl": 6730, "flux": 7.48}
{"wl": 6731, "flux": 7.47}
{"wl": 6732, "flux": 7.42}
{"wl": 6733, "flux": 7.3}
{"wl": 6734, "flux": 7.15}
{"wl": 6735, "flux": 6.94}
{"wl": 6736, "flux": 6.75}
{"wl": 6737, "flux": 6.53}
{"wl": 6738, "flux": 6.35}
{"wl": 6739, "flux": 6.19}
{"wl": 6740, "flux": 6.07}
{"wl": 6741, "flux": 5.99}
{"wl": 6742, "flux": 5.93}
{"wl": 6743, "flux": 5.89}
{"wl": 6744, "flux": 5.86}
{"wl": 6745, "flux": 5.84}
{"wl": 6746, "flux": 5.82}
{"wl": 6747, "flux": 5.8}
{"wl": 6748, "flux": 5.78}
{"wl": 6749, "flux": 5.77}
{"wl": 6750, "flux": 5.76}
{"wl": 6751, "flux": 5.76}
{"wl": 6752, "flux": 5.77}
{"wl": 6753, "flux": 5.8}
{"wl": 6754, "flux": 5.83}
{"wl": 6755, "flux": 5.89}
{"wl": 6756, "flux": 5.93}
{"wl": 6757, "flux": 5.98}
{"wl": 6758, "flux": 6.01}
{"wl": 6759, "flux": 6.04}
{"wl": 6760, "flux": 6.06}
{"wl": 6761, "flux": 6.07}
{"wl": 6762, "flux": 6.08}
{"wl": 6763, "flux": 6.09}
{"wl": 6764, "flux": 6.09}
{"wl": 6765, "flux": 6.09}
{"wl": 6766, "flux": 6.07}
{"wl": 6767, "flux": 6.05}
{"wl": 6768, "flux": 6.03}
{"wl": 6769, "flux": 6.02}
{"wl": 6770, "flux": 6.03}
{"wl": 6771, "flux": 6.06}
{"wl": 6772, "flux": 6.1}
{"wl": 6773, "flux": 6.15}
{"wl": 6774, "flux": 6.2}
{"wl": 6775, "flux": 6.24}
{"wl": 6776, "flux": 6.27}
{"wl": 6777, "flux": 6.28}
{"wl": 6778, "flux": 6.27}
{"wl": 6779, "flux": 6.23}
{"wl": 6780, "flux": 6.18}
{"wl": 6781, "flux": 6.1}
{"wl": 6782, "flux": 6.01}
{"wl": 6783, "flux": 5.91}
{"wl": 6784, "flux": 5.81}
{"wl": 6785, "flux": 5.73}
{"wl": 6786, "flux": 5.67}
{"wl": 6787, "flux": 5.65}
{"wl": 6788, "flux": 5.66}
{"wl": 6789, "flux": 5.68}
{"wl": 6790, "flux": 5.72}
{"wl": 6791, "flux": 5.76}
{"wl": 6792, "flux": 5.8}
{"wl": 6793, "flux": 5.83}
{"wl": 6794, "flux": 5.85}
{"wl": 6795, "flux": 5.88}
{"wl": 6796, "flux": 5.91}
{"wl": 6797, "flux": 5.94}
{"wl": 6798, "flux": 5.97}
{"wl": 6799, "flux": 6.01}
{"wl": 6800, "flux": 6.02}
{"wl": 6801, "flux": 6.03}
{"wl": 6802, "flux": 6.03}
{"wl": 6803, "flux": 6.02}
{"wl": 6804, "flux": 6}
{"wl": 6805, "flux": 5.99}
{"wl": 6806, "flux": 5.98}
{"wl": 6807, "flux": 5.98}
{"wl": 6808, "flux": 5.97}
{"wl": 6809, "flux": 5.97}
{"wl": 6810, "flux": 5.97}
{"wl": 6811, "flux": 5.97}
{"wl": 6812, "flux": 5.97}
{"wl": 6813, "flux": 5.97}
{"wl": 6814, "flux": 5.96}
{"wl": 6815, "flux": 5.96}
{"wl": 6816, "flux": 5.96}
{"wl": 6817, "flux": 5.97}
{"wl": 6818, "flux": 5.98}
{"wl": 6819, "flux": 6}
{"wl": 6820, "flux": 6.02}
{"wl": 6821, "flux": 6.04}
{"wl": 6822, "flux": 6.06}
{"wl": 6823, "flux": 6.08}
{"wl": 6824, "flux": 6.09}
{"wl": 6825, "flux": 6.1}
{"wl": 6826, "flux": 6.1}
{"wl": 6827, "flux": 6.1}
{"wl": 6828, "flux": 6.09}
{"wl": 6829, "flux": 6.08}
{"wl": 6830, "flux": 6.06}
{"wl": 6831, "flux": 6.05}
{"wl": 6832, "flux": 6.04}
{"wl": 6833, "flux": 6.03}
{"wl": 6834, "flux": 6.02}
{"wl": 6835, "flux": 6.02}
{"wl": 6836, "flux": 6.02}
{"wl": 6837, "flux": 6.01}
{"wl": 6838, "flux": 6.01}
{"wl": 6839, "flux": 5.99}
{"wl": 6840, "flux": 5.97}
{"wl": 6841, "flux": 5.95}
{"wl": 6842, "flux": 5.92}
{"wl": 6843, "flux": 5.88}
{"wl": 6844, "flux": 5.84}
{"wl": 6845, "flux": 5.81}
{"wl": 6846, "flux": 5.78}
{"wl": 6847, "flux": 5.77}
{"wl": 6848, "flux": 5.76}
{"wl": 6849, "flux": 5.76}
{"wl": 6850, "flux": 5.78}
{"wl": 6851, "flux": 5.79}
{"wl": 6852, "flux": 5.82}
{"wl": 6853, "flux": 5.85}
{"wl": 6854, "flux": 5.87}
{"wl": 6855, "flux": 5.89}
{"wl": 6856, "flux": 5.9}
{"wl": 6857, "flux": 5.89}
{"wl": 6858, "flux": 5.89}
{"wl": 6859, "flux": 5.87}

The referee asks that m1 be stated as 5.99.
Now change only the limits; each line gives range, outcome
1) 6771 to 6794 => 5.97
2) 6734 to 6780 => 6.07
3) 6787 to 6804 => 5.88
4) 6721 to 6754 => 6.56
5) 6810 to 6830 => 6.03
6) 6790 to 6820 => 5.95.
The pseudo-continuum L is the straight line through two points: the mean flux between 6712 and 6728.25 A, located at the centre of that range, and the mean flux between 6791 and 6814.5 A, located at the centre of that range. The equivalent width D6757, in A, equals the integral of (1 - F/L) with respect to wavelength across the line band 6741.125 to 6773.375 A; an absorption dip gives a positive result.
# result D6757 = 4.0 A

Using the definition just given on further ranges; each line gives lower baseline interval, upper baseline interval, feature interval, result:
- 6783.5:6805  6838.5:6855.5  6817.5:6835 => -0.60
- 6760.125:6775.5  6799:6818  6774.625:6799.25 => 0.45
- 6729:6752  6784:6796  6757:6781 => -0.40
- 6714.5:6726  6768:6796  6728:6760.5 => 3.07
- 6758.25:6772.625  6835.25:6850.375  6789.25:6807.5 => 0.19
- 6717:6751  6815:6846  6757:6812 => 3.24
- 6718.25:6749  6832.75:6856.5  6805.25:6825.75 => 0.42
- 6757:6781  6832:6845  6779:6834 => 0.68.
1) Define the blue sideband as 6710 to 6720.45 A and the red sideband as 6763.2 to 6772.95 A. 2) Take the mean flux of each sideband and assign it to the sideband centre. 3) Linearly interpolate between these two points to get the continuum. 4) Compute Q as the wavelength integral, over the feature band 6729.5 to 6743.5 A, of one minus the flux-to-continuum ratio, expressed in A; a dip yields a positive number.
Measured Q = 0.5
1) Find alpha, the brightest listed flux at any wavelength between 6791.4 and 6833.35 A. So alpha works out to 6.1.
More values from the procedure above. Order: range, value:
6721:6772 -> 7.54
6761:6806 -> 6.28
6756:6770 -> 6.09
